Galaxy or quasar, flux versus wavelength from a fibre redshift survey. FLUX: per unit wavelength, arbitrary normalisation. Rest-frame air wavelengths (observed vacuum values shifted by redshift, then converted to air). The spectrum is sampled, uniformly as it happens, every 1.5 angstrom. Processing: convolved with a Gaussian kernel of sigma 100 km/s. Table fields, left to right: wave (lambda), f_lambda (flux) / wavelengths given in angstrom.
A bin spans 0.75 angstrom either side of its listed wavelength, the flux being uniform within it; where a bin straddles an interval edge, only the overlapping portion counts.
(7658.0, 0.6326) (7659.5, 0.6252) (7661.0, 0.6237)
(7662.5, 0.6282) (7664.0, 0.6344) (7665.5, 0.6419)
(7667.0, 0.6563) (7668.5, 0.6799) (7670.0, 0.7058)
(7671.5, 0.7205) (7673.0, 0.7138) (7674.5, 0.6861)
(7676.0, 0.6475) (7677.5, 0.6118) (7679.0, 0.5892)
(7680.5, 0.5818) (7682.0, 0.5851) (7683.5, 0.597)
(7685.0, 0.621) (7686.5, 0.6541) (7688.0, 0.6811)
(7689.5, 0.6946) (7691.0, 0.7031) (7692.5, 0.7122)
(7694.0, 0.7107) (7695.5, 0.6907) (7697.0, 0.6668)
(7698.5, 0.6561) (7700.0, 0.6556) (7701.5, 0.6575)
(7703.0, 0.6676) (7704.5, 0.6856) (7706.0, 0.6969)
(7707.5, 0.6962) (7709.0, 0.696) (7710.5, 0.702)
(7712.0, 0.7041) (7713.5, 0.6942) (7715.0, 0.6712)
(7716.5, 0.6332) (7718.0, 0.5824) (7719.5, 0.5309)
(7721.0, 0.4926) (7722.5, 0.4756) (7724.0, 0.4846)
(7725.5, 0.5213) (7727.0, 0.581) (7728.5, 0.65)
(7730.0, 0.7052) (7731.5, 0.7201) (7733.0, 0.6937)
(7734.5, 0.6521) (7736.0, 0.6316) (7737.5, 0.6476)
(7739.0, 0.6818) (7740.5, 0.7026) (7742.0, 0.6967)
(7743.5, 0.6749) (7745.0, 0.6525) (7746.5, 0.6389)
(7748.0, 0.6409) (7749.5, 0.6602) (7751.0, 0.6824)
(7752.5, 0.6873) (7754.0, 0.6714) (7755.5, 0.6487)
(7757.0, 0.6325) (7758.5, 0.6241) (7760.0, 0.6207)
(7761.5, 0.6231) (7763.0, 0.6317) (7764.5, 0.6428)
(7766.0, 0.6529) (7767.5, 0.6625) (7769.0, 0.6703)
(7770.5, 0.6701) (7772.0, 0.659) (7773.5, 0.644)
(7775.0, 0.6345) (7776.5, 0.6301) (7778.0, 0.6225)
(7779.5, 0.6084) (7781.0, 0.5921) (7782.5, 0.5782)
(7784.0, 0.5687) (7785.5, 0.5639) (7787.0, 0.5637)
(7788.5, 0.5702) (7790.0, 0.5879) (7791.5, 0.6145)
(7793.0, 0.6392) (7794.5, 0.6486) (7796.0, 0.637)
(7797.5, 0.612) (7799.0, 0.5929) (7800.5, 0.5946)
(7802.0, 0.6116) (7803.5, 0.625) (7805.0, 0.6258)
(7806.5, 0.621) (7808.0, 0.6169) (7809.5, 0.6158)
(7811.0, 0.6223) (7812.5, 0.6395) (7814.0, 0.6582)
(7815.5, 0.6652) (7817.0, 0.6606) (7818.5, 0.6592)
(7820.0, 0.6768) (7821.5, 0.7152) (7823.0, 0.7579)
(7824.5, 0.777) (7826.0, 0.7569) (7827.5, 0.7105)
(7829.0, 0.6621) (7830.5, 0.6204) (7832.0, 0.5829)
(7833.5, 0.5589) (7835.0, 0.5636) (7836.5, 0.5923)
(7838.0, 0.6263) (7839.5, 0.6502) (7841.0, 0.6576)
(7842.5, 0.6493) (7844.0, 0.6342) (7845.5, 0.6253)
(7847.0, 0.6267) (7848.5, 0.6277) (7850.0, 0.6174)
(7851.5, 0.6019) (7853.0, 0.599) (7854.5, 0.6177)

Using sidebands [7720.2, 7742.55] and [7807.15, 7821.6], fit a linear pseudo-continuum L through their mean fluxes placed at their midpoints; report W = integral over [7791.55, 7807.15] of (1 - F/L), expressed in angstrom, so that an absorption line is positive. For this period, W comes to 0.6 angstrom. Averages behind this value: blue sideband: 0.622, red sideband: 0.65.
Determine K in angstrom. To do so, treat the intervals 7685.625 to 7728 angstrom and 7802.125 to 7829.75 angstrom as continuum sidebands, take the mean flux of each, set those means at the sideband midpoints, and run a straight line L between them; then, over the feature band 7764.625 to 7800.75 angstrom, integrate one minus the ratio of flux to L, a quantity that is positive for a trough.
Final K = 2.3 angstrom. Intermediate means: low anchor 0.643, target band 0.618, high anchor 0.669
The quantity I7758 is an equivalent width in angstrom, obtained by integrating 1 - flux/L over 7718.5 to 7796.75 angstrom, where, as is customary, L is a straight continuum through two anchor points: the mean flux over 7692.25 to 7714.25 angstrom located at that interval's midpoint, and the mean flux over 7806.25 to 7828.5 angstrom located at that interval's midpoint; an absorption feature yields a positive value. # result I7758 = 6.3 angstrom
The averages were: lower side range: 0.686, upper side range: 0.678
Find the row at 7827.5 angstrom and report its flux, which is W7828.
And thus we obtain 0.7105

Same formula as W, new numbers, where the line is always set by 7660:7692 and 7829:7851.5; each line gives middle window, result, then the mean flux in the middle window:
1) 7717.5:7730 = 1.80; 0.549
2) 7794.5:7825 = -1.20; 0.648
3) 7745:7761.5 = -0.37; 0.65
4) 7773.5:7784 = 0.33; 0.61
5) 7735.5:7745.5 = -0.52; 0.671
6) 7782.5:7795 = 0.71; 0.593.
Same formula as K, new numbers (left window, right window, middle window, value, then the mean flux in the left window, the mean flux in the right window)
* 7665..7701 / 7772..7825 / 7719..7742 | 1.2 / 0.661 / 0.63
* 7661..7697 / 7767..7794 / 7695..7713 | -0.9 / 0.658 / 0.615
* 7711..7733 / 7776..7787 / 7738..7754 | -1.9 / 0.608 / 0.592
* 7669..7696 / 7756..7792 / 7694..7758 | -0.7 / 0.661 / 0.62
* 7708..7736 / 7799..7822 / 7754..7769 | -0.3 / 0.623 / 0.638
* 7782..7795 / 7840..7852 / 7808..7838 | -2.0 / 0.592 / 0.631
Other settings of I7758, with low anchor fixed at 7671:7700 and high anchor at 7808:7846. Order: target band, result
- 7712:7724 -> 1.33 angstrom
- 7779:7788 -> 1.05 angstrom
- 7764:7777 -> 0.06 angstrom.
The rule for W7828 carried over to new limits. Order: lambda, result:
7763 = 0.6317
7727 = 0.581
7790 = 0.5879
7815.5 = 0.6652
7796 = 0.637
